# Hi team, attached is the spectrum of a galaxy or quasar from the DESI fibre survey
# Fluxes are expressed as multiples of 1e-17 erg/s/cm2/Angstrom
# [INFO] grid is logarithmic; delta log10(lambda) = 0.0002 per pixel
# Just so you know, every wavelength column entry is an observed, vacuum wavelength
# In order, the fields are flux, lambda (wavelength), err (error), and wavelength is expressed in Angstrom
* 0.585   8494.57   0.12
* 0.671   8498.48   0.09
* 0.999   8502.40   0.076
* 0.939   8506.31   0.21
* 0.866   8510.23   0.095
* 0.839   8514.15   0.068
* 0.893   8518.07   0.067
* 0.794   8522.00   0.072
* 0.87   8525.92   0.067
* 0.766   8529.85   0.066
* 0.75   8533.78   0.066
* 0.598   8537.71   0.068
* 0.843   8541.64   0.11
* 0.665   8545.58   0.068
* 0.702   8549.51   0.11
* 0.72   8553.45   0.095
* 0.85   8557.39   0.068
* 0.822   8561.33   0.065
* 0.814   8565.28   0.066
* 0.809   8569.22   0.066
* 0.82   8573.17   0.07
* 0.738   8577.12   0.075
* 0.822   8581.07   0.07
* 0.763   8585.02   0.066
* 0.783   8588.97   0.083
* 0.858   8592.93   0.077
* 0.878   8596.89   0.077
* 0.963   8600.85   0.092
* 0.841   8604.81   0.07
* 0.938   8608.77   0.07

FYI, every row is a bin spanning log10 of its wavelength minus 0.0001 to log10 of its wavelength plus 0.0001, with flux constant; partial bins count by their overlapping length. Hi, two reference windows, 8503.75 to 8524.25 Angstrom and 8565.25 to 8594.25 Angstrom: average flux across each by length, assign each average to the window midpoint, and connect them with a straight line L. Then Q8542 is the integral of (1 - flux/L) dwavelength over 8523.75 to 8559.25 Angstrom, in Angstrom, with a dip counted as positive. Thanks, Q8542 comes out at 3.8 Angstrom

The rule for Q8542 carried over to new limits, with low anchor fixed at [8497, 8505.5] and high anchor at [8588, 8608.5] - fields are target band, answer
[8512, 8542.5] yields 2.47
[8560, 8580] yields 1.59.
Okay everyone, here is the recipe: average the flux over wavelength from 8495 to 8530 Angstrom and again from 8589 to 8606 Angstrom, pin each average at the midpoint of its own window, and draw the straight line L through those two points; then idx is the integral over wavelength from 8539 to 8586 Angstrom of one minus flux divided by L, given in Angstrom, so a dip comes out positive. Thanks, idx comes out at 4.52 Angstrom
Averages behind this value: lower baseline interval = 0.841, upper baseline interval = 0.875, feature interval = 0.778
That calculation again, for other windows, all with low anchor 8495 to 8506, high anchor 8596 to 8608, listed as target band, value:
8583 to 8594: 1.1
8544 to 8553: 1.7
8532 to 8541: 1.6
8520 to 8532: 0.4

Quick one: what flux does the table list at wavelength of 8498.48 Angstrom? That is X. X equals 0.671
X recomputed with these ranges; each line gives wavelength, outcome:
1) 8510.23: 0.866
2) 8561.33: 0.822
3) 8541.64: 0.843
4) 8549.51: 0.702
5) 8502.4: 0.999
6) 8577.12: 0.738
